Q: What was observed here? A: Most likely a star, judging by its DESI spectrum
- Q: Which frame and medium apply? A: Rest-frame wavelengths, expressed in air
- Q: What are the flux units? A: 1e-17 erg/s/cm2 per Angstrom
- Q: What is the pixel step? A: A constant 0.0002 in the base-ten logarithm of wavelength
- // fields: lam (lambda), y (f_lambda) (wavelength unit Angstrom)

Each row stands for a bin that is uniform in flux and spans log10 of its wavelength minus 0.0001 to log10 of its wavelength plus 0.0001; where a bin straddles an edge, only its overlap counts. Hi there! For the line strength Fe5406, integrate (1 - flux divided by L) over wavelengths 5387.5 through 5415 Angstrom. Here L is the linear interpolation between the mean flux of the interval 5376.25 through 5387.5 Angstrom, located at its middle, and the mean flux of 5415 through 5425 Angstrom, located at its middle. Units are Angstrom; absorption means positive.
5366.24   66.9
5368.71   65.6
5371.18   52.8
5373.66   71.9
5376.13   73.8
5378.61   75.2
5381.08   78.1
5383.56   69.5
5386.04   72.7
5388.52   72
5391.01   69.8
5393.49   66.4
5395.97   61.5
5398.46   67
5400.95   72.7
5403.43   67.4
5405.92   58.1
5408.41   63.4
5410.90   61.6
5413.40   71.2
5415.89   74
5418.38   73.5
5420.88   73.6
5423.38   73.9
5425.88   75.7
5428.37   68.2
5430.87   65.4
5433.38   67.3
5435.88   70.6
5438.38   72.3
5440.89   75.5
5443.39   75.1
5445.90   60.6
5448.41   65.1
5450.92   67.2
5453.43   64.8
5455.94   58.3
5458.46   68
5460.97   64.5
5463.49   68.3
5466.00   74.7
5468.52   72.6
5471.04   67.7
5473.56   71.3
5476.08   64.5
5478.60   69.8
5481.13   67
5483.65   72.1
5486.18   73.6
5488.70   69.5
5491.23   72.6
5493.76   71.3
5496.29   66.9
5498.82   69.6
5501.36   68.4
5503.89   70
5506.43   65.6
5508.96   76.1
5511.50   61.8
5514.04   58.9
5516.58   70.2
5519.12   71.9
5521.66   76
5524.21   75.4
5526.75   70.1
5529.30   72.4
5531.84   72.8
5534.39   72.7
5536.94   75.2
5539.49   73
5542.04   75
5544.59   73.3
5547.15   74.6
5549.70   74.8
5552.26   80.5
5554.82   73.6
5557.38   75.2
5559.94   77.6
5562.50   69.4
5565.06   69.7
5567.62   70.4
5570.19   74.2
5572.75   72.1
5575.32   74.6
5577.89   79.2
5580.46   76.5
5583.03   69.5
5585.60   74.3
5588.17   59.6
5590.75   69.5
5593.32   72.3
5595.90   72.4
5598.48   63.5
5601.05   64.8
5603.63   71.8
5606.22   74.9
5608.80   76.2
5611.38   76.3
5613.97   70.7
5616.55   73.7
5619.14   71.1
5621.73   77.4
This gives 2.72 Angstrom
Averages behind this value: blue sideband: 73.9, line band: 66.5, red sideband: 73.8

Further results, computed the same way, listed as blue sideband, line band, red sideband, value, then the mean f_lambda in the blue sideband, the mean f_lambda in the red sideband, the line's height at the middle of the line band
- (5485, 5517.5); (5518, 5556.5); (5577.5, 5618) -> -2.40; 68.8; 71.4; 69.8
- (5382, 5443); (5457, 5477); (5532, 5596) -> 0.52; 69.4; 73.2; 70.8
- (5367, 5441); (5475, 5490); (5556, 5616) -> 0.20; 69.3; 72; 70.4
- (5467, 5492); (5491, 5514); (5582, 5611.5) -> 0.54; 70.1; 70.2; 70.1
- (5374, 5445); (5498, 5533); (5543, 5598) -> 0.98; 70.2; 72.9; 72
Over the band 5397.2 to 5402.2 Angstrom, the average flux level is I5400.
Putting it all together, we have 69.8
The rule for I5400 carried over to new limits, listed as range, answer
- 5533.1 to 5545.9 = 73.8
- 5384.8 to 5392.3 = 71.4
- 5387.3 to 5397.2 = 67.4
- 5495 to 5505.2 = 68.7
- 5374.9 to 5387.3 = 73.9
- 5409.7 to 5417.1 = 68.9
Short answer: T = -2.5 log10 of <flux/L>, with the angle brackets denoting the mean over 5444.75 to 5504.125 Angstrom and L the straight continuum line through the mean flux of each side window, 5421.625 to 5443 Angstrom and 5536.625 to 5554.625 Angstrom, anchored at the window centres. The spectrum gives 0.069 mag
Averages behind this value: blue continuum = 71.3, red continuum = 75.1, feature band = 68.3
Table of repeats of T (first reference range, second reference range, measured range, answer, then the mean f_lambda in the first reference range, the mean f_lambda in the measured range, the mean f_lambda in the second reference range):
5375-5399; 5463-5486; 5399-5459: 0.03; 70.7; 68.5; 70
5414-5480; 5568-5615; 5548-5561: -0.08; 69.3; 76.2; 71.8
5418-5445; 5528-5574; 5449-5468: 0.09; 71.7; 66.7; 73.7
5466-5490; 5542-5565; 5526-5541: 0.01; 70.1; 72.8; 74.6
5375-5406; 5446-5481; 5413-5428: -0.07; 70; 73.5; 67.2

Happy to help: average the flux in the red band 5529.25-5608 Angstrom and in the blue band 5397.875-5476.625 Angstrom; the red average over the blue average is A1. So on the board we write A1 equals 1.1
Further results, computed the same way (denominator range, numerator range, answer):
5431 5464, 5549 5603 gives 1.07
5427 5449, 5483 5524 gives 1.01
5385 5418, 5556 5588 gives 1.08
